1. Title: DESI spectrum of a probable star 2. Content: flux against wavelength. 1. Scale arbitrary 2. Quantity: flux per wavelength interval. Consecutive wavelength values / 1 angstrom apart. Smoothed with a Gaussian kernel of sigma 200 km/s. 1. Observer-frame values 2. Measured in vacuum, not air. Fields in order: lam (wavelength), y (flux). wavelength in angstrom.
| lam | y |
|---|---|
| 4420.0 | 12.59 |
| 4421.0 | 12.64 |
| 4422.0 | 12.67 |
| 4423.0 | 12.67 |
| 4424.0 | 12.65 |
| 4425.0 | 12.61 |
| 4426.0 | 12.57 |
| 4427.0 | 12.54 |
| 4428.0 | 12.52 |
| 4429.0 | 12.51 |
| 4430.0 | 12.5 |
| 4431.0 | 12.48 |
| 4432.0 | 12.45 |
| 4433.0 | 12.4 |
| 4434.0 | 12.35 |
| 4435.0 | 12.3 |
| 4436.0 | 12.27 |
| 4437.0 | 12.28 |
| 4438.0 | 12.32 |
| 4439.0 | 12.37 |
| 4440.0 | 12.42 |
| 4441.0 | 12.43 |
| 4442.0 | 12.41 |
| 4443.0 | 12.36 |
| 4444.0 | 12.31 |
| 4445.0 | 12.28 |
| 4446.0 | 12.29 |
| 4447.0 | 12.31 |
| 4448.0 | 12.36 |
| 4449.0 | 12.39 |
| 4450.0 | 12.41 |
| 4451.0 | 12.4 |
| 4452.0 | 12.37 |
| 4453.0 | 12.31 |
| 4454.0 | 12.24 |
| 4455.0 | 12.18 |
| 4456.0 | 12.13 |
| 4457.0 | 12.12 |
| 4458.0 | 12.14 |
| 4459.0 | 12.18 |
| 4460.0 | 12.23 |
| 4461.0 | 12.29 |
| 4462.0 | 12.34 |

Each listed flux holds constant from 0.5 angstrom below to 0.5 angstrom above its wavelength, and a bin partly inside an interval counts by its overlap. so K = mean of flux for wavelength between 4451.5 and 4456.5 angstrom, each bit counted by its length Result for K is 12.2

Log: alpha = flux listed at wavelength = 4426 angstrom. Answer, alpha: 12.57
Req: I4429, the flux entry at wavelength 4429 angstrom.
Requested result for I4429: 12.51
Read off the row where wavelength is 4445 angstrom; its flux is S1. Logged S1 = 12.28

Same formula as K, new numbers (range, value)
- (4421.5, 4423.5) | 12.7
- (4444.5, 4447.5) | 12.3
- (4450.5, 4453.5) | 12.4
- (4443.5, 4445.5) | 12.3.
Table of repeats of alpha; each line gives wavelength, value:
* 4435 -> 12.3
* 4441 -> 12.43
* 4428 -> 12.52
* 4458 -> 12.14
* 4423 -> 12.67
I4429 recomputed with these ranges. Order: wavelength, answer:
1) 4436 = 12.27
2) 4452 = 12.37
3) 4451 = 12.4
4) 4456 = 12.13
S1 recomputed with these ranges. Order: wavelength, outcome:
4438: 12.32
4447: 12.31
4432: 12.45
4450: 12.41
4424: 12.65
